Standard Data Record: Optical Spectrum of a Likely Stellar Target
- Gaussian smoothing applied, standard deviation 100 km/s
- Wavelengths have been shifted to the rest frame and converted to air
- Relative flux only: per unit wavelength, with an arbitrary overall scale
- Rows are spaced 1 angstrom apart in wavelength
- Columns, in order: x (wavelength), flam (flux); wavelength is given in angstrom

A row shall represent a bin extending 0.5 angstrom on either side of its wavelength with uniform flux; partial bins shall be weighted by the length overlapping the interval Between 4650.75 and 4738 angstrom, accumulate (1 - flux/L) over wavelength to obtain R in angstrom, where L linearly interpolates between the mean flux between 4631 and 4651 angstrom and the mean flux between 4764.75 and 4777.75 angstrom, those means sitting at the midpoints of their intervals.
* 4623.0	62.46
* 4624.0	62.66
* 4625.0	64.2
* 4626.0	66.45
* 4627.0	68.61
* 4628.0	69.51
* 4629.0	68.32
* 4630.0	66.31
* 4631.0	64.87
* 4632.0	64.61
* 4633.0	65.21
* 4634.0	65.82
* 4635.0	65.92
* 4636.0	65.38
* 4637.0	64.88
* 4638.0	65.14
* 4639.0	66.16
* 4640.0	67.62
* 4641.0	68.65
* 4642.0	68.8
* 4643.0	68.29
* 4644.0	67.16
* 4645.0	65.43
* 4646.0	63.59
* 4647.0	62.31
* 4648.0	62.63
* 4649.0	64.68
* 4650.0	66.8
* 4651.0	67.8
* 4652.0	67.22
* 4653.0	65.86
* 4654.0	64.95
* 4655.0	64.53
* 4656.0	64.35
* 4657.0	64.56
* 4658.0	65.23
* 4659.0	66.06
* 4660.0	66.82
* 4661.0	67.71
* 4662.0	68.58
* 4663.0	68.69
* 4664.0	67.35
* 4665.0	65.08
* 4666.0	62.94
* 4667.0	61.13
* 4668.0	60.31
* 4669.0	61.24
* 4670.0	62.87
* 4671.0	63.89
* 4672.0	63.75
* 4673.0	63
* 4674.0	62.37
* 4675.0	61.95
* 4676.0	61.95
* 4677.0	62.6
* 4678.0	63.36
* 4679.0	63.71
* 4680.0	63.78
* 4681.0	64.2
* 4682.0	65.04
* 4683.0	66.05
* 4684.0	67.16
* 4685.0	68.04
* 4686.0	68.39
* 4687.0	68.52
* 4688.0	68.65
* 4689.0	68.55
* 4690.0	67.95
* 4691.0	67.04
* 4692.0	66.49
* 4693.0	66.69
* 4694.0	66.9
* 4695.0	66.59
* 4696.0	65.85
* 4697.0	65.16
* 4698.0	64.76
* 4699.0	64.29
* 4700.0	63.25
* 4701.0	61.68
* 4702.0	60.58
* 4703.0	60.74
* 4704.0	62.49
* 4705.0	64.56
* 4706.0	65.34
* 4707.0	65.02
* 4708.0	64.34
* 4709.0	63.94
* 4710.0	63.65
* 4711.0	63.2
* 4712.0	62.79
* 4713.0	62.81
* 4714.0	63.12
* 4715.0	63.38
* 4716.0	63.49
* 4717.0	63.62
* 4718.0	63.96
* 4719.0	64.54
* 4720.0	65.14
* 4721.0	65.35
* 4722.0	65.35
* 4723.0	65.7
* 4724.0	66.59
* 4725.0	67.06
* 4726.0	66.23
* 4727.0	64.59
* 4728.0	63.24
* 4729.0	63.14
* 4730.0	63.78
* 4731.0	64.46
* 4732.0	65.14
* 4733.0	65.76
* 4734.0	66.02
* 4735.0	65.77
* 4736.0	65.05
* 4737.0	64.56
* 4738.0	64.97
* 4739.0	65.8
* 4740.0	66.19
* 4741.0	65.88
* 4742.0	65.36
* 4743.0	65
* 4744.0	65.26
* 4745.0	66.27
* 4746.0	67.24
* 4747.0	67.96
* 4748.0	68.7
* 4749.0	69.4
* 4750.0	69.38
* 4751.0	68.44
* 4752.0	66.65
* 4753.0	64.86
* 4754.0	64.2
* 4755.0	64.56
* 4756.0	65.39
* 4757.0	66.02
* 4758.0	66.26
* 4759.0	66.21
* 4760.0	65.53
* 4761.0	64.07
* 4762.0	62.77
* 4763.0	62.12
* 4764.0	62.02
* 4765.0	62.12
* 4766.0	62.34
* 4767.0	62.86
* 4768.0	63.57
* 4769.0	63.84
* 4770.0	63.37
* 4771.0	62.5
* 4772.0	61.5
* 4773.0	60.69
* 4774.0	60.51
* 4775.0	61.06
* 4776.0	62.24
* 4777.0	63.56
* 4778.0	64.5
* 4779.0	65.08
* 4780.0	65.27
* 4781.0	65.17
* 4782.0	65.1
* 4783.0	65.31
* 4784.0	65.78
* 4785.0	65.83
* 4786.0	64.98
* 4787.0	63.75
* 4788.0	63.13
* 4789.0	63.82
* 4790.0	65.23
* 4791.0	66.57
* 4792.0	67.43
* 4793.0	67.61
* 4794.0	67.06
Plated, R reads -0.6 angstrom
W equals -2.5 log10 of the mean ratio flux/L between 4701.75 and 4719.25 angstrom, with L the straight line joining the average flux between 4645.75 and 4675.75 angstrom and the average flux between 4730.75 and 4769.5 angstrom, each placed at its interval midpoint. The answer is 0.026 mag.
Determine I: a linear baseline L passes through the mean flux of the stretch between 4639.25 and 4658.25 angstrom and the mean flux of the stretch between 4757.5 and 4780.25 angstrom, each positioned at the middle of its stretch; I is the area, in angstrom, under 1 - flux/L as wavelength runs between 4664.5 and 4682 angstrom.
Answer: 0.6 angstrom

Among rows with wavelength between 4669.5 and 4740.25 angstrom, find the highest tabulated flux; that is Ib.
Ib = 68.65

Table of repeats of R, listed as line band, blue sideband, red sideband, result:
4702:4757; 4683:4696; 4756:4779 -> 0.2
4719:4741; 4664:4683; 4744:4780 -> -0.4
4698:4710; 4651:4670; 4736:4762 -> 0.4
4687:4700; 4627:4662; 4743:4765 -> -0.1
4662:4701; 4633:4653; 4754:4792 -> 0.2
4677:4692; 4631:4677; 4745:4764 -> -0.2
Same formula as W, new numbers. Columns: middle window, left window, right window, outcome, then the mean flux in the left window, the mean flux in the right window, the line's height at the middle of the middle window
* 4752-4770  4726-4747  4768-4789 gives 0.00 mag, 65.3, 63.7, 64.3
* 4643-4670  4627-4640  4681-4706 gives 0.01 mag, 66.2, 65.6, 66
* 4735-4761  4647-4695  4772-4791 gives -0.03 mag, 65.2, 63.9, 64.3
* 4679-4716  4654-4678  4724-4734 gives -0.01 mag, 64.2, 65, 64.6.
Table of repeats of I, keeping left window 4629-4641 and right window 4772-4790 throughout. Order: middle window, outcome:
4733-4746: -0.2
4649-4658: 0.0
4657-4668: 0.0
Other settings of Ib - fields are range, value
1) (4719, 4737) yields 67.06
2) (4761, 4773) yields 64.07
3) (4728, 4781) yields 69.4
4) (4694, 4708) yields 66.9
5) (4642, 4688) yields 68.8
